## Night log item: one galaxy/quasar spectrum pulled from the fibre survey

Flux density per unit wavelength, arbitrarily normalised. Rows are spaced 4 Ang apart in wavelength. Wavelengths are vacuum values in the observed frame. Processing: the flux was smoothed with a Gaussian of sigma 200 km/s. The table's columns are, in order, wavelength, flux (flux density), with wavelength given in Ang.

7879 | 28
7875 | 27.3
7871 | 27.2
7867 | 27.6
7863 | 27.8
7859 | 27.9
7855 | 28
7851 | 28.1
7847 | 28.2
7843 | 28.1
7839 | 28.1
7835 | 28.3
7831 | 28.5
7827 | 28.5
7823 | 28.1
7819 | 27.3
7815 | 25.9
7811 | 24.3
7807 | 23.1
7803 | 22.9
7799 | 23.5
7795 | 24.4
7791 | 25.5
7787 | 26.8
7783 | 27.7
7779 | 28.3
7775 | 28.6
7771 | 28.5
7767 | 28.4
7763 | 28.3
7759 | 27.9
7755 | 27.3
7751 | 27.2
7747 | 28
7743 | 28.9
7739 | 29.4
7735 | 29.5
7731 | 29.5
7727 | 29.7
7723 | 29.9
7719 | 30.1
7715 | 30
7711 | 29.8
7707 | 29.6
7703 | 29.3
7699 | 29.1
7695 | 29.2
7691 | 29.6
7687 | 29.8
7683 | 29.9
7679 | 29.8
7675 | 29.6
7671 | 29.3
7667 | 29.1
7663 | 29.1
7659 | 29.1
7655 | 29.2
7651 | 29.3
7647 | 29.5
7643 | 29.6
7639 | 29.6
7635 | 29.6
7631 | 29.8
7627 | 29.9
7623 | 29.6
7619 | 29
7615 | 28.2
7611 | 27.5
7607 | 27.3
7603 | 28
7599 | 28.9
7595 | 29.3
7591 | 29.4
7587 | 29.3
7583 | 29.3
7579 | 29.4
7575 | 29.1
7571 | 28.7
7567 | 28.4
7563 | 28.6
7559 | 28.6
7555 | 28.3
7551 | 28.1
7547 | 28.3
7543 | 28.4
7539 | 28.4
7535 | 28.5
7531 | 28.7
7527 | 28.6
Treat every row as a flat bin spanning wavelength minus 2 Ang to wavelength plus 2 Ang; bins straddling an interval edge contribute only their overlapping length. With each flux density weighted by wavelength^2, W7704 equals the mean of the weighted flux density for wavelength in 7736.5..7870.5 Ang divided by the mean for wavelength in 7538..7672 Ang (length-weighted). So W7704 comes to 0.99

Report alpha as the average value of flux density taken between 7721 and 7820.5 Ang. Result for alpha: 27.2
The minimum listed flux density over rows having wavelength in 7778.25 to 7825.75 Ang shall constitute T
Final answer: 22.9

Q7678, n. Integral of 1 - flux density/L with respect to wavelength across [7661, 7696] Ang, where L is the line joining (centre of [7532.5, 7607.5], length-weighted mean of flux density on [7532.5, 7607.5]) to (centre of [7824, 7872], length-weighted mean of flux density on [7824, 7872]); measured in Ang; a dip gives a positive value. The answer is -1.3 Ang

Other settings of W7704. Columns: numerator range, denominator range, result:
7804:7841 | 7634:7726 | 0.94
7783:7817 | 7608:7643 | 0.89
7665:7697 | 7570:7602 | 1.04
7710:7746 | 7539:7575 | 1.09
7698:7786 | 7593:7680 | 1.02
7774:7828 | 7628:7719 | 0.91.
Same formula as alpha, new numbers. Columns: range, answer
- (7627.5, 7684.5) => 29.5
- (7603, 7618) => 27.8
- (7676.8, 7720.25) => 29.6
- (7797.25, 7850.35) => 26.6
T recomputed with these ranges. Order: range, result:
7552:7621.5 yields 27.3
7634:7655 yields 29.2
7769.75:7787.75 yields 26.8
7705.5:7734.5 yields 29.5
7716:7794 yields 25.5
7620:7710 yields 29.1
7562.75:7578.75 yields 28.4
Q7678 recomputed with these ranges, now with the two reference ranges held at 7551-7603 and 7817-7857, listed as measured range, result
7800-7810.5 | 1.9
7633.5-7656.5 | -0.6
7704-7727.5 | -1.1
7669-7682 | -0.5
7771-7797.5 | 1.2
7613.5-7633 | -0.4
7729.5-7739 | -0.4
